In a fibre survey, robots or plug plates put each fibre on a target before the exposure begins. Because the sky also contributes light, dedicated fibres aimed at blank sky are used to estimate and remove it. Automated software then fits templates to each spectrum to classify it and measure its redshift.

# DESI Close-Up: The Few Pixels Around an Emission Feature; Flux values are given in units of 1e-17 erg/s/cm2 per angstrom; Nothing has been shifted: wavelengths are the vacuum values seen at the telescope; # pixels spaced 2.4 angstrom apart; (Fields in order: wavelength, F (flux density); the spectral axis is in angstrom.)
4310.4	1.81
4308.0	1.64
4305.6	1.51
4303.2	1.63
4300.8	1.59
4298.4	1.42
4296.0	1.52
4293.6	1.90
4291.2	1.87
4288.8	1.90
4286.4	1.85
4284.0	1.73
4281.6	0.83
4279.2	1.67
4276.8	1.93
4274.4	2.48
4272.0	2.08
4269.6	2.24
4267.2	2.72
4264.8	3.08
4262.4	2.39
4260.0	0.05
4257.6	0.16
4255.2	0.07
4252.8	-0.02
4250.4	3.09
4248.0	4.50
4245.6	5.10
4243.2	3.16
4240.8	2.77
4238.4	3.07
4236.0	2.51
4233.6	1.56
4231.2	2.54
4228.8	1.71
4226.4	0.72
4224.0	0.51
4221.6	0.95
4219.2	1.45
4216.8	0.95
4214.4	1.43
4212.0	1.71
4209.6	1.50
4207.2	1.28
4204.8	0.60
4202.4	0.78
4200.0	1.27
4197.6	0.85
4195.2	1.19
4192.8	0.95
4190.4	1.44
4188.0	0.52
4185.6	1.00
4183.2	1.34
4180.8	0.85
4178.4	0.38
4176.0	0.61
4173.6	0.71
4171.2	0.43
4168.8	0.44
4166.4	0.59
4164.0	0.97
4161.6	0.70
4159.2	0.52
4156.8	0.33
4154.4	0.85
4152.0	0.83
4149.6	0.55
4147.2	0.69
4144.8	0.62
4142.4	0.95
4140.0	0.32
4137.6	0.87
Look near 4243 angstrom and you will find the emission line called Lyman alpha 1216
